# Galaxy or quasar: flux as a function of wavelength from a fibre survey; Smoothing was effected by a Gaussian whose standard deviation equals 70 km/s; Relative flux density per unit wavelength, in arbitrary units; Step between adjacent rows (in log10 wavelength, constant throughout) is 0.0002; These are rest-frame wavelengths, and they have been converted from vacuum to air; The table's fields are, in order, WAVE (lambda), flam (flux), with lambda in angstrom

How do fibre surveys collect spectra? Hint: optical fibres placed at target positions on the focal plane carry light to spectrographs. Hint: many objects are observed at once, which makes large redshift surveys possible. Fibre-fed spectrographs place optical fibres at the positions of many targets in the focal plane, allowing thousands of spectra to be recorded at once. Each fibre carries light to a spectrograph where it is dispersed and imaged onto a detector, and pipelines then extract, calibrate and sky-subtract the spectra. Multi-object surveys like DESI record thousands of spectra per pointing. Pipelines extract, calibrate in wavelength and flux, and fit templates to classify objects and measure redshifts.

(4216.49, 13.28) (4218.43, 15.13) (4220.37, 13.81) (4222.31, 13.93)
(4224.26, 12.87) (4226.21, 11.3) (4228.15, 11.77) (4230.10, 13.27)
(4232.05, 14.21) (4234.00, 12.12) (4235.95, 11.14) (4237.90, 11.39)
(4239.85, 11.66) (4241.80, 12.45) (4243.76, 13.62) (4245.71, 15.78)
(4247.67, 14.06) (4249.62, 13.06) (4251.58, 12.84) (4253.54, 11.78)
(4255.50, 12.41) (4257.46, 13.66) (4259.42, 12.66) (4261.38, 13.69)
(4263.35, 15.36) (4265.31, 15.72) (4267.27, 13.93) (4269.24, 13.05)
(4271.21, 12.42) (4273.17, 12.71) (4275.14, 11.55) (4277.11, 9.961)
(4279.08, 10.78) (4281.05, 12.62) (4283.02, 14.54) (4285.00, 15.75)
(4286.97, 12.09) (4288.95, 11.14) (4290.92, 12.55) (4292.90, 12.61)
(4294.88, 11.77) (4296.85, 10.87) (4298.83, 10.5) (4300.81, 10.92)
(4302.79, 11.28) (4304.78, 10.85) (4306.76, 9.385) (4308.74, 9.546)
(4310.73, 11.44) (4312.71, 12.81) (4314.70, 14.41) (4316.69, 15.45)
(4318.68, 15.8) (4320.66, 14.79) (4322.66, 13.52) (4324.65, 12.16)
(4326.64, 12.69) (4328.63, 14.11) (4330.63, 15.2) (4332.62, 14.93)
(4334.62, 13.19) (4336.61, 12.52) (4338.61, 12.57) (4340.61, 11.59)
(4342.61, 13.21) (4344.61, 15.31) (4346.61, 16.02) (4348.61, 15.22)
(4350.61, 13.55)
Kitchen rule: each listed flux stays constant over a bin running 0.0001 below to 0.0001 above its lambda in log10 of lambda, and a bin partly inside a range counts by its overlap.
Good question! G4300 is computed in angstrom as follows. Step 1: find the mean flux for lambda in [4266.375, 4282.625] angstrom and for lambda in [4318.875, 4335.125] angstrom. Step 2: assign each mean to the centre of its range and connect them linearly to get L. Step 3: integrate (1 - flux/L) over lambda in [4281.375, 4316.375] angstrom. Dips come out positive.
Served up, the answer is 2.69 angstrom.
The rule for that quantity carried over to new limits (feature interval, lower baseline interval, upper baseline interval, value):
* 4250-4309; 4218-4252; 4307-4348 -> 4.0 angstrom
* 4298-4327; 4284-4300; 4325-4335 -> 1.7 angstrom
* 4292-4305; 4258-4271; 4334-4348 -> 2.4 angstrom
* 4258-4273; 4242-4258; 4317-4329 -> -0.3 angstrom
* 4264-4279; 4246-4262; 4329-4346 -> 0.6 angstrom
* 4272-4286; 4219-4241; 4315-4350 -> 0.7 angstrom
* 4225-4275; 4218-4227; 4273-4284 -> -1.5 angstrom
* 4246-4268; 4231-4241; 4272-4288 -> -2.4 angstrom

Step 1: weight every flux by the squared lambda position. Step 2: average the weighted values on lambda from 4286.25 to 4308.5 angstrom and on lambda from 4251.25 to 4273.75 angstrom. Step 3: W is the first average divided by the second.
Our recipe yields 0.9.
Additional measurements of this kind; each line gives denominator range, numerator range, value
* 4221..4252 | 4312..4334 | 1.15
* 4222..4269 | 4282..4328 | 0.98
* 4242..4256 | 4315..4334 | 1.11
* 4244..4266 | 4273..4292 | 0.91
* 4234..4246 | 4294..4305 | 0.91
